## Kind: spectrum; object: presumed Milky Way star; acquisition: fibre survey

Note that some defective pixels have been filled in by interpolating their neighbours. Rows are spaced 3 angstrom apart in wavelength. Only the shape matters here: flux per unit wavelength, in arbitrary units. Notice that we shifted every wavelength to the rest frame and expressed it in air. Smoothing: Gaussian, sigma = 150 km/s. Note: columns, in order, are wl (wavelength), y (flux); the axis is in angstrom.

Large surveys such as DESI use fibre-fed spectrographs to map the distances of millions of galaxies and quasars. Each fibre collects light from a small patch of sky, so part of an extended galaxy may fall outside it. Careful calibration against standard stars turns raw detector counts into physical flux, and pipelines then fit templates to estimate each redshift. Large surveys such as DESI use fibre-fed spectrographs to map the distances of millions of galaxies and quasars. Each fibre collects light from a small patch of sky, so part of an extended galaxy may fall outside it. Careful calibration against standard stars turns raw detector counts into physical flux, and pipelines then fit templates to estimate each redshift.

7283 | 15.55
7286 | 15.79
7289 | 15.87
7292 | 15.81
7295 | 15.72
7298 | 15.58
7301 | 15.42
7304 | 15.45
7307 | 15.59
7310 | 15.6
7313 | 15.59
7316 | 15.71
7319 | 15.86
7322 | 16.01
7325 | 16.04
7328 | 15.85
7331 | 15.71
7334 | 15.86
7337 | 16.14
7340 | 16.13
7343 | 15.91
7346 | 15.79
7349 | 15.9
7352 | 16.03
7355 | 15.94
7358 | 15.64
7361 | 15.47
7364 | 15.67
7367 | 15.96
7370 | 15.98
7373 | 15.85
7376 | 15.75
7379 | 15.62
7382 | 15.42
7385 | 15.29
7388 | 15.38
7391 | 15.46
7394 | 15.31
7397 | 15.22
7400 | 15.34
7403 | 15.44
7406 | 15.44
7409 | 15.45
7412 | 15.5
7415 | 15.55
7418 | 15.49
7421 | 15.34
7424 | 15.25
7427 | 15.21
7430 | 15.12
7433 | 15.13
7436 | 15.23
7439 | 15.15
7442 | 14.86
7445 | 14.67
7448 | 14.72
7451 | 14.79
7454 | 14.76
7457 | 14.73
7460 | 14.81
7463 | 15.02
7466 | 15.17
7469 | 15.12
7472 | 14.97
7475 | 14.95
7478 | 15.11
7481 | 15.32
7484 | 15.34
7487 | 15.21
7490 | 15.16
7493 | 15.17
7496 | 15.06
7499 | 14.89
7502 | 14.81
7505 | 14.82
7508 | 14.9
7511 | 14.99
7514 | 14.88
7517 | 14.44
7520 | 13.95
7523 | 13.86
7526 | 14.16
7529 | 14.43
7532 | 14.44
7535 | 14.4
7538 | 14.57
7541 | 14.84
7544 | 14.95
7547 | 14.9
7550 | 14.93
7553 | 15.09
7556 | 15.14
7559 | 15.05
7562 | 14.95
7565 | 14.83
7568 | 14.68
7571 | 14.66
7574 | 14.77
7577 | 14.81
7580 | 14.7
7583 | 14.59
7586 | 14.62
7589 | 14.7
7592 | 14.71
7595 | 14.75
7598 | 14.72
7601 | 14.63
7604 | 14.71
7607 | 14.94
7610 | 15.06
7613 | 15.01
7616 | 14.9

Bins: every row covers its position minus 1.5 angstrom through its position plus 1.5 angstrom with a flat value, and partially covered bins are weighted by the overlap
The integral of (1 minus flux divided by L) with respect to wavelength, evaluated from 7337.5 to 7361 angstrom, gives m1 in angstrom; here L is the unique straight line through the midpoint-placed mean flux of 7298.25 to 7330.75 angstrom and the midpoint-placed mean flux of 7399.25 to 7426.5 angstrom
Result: -0.4 angstrom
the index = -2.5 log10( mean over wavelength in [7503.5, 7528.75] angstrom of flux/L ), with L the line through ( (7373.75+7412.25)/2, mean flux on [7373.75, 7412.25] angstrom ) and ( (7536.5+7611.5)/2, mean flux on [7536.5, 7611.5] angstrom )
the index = 0.04 mag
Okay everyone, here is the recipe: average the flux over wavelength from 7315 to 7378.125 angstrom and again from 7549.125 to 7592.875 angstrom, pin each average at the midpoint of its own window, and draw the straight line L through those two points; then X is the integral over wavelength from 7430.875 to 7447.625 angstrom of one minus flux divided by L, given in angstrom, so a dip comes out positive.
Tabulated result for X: 0.5 angstrom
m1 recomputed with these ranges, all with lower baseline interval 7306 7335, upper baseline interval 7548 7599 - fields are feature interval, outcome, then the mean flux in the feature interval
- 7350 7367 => -0.1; 15.8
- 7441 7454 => 0.5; 14.8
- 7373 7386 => 0.0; 15.6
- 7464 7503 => 0.1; 15.1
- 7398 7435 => 0.1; 15.4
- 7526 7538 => 0.4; 14.4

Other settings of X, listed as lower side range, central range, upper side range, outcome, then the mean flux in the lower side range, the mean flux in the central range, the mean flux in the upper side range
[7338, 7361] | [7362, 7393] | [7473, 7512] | 0.2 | 15.9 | 15.6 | 15.1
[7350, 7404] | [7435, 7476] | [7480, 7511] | 0.9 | 15.6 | 14.9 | 15.1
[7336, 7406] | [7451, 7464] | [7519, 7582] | 0.3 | 15.7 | 14.8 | 14.7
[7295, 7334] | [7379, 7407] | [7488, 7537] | -0.2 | 15.7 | 15.4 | 14.7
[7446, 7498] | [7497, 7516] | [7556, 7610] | 0.1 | 15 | 14.9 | 14.8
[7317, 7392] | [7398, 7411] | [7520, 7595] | 0.1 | 15.8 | 15.4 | 14.7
